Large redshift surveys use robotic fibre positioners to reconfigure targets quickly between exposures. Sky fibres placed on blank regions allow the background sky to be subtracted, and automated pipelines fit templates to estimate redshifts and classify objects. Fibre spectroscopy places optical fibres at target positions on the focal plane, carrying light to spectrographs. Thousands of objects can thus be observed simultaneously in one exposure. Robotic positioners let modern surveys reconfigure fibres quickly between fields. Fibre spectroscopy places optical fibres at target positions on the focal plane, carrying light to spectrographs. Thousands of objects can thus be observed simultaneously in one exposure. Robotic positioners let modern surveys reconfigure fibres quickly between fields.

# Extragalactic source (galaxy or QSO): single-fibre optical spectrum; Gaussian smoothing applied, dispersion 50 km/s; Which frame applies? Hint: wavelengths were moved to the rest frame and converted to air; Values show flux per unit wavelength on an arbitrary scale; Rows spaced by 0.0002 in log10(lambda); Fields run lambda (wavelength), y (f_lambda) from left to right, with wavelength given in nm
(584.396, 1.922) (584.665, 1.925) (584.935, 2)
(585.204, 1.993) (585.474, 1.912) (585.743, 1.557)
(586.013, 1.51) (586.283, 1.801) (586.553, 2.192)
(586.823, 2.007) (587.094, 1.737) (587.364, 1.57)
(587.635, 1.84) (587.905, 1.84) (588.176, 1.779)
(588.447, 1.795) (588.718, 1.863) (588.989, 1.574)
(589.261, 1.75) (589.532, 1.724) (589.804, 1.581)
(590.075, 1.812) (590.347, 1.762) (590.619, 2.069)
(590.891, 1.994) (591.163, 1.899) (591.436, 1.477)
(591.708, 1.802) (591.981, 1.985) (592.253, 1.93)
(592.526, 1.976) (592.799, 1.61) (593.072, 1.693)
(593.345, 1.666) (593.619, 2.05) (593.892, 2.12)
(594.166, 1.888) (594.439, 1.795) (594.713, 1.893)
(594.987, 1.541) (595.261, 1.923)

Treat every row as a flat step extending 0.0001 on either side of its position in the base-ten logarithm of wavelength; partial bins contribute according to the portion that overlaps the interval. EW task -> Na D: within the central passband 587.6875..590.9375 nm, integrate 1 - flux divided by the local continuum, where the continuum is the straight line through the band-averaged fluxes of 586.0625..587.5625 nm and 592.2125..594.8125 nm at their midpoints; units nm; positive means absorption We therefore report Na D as 0.10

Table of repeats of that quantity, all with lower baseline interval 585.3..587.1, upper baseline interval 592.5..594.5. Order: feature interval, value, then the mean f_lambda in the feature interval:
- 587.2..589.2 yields 0.09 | 1.75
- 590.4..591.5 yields -0.02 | 1.88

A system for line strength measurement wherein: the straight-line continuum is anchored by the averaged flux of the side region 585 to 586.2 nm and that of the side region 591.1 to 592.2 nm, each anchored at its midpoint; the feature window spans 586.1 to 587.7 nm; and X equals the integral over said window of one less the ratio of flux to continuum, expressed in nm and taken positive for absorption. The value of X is -0.07 nm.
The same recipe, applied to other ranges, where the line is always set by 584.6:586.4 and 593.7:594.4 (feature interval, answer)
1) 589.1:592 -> 0.174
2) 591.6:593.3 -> 0.108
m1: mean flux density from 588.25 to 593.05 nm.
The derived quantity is 1.8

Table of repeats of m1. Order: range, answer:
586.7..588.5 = 1.79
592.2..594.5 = 1.86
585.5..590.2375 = 1.76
